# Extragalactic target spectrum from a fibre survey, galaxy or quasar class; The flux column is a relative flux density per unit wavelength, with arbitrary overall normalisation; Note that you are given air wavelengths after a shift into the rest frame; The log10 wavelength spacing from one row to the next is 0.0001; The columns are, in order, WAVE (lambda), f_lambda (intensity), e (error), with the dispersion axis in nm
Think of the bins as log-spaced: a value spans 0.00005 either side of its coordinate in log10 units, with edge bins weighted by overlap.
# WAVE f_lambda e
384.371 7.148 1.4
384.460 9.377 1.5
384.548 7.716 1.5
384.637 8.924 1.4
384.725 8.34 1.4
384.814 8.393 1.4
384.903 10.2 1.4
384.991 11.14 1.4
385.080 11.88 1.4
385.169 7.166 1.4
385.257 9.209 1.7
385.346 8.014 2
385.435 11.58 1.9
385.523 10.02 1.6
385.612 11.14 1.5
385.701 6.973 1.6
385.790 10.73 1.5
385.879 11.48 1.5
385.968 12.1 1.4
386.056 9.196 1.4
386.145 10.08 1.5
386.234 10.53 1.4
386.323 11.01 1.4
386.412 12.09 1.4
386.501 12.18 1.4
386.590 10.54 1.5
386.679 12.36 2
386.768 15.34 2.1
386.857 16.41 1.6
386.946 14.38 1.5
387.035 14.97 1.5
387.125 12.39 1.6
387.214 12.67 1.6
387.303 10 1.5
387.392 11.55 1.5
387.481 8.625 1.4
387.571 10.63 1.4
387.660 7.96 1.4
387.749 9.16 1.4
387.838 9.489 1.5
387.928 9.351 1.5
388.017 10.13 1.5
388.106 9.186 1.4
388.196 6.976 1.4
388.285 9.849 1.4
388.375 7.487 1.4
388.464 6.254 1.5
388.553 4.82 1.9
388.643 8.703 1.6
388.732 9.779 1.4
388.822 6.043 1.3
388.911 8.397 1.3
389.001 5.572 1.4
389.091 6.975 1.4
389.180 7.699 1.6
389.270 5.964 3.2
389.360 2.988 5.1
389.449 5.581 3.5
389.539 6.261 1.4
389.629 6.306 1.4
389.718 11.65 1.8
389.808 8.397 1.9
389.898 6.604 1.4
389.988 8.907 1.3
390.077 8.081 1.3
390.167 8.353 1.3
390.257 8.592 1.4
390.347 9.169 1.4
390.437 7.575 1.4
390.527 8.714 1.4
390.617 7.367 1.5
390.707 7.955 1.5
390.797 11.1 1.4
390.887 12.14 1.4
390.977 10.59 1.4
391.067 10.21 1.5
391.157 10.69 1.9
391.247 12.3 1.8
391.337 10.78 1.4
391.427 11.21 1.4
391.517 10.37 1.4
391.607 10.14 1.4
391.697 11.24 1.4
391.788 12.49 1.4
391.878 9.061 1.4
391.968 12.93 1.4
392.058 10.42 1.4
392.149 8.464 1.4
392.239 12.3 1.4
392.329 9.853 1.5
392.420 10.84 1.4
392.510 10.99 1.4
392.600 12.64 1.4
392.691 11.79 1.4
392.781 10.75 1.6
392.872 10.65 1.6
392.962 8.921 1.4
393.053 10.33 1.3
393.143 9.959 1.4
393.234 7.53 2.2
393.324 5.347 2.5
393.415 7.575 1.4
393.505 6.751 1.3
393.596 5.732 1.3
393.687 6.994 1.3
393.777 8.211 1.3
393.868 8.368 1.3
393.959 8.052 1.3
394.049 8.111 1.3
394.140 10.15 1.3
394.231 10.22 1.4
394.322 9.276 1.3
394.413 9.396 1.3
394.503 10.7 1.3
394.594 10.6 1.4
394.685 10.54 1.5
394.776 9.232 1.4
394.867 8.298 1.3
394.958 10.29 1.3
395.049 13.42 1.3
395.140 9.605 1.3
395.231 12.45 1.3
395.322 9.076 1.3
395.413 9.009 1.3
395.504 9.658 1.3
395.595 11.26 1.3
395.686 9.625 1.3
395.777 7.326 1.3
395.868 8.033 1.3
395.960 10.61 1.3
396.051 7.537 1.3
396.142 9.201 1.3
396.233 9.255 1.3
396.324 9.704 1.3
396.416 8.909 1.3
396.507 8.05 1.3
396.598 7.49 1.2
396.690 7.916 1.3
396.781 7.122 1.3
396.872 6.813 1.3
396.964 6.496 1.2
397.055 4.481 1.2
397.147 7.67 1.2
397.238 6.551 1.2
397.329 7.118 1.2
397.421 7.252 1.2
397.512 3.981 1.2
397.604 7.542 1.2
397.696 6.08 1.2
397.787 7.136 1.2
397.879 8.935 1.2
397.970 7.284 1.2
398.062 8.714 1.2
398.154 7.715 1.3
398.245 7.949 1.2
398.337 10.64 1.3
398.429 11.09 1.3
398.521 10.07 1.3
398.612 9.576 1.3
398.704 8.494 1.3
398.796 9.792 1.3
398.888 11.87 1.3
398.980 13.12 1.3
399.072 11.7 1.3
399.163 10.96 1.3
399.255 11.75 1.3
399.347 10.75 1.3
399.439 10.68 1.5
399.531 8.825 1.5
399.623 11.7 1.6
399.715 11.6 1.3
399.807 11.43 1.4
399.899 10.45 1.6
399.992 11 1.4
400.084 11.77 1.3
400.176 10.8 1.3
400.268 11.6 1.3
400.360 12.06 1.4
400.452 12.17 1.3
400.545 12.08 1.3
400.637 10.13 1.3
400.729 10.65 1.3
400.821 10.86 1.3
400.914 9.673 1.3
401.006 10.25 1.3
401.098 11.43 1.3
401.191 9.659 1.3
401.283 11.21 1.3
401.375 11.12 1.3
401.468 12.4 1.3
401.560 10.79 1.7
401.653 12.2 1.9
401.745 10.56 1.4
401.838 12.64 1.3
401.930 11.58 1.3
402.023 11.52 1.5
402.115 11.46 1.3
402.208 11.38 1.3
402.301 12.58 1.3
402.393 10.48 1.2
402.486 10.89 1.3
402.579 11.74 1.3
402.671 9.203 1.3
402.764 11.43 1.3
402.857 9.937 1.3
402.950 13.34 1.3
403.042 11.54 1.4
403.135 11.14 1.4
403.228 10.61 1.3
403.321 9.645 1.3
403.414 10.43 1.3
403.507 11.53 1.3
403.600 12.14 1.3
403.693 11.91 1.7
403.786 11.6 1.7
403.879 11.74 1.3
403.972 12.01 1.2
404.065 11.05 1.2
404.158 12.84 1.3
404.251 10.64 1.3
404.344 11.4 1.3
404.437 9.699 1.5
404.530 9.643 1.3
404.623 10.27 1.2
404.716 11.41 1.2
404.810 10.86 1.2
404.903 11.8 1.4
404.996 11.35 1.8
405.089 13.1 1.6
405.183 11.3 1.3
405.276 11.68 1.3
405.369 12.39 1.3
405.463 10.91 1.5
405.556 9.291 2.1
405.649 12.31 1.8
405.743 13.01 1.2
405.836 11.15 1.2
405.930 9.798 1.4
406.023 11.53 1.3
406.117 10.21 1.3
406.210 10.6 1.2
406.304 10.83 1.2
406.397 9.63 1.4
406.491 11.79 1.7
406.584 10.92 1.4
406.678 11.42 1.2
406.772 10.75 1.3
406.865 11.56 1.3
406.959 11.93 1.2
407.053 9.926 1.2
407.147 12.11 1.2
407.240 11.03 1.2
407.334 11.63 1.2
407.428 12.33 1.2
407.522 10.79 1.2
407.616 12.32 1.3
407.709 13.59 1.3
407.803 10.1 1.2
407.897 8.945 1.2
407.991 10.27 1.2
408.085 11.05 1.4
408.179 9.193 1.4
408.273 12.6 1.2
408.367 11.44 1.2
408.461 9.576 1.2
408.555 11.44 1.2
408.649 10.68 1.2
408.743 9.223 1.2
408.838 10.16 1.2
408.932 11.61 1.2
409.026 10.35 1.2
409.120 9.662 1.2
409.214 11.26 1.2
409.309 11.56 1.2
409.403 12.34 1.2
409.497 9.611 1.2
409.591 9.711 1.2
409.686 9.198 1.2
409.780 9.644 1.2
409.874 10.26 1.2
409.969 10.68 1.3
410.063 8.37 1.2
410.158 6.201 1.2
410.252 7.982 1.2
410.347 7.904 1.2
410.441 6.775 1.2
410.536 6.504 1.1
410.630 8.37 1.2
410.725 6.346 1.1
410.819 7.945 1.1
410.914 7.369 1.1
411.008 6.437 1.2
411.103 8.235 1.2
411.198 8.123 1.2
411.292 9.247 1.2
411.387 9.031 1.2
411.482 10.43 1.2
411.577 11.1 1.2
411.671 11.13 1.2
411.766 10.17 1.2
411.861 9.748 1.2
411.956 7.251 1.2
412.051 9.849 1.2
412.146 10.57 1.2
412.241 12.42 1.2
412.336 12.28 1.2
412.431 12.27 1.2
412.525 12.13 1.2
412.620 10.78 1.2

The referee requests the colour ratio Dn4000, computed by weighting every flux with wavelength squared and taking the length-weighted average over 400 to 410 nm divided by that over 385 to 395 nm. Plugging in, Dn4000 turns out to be 1.25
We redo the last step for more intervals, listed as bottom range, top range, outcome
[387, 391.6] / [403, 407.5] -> 1.37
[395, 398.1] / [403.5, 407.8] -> 1.43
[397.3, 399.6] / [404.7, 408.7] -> 1.26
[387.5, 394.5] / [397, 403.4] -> 1.20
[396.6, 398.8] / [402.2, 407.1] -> 1.50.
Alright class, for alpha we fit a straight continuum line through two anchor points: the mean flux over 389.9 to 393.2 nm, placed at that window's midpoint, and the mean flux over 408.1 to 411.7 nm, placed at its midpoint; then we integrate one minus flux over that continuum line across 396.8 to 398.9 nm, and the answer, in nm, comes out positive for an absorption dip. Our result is 0.426 nm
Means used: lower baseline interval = 10.2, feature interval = 7.9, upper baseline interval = 9.42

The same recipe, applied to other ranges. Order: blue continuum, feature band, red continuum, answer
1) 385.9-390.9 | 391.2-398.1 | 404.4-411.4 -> 0.38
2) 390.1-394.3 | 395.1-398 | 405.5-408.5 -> 0.56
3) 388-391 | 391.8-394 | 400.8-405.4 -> -0.17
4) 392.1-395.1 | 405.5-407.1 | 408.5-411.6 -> -0.30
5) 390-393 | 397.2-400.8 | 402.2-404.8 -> 0.33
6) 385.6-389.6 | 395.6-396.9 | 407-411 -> 0.16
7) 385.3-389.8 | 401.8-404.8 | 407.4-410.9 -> -0.44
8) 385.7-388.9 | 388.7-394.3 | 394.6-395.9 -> 0.60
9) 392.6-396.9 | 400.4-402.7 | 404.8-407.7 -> -0.16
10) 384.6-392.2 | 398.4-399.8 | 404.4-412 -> -0.12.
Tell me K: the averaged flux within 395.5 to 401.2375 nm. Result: 9.4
